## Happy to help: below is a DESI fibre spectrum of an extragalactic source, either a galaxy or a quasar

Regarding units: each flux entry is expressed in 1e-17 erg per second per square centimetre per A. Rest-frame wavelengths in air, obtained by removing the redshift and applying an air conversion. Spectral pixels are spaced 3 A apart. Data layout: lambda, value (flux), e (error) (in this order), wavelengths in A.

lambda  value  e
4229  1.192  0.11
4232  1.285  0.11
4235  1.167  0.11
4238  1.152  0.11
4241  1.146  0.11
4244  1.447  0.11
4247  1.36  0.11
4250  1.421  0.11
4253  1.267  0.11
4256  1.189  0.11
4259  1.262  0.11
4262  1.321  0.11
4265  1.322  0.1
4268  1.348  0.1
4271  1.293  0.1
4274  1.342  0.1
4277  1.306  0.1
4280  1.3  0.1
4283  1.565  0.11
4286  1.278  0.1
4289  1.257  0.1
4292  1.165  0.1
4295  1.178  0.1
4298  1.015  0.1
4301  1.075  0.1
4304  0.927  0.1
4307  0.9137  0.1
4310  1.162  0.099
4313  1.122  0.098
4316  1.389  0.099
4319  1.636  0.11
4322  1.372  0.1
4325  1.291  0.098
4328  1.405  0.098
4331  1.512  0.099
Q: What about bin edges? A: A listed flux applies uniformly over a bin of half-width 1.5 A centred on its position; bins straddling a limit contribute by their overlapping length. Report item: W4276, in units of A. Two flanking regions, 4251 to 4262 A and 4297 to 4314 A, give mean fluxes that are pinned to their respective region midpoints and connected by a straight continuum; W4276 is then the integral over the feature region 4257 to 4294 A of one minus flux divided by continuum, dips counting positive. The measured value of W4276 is -4.4 A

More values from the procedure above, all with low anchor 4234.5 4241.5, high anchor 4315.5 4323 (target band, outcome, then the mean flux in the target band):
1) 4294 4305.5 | 2.95 A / 1.04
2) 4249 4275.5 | -1.13 A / 1.31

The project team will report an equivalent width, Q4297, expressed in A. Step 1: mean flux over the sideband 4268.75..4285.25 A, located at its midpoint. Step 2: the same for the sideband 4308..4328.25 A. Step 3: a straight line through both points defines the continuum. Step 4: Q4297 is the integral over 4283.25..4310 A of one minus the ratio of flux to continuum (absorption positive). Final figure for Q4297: 4.3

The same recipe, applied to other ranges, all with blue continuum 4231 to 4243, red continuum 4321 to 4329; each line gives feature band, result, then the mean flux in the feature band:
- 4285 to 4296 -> 0.6 A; 1.22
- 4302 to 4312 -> 2.3 A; 1.01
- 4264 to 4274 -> -0.6 A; 1.32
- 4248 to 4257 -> -0.6 A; 1.3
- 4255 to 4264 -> -0.2 A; 1.26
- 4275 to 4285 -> -0.9 A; 1.38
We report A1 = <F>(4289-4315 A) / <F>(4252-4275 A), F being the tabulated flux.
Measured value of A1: 0.84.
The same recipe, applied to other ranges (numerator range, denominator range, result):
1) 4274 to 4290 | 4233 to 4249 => 1.07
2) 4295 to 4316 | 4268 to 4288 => 0.80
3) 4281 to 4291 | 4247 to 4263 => 1.04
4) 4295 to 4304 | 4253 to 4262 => 0.84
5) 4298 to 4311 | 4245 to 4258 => 0.77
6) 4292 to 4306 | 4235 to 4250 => 0.83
